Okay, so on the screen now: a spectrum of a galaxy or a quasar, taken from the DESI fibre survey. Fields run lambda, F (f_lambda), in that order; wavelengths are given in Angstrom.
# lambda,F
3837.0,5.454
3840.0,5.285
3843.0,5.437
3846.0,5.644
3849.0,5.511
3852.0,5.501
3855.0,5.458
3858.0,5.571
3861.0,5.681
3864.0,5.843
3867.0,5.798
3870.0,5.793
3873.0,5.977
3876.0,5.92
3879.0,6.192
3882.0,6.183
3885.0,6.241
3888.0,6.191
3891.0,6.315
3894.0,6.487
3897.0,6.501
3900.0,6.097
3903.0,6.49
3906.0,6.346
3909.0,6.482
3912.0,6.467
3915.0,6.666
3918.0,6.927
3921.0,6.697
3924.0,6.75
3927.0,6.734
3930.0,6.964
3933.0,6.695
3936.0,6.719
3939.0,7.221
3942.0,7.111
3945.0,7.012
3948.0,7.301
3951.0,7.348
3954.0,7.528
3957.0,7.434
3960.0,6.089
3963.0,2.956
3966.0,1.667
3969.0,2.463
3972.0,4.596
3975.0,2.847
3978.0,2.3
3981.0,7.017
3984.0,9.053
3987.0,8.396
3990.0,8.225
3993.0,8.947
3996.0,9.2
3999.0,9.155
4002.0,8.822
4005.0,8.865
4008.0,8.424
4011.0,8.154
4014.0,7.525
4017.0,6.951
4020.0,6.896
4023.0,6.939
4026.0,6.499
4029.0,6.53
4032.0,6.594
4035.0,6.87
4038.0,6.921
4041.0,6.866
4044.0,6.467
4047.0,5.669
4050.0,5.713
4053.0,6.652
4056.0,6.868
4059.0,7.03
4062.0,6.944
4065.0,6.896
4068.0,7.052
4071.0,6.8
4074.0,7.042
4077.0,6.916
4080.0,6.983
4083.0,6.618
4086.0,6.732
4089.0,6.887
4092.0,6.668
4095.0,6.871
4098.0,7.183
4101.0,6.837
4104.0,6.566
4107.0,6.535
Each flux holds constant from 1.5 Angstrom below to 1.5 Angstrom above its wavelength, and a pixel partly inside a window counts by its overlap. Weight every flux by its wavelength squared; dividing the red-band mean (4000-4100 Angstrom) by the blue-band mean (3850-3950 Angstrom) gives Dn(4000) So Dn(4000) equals 1.18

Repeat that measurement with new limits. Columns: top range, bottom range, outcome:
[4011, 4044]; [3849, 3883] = 1.29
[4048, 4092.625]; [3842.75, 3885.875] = 1.30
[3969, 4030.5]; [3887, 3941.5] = 1.13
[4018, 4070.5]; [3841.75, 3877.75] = 1.29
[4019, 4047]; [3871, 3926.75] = 1.12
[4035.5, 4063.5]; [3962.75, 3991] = 1.37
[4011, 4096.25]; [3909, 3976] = 1.19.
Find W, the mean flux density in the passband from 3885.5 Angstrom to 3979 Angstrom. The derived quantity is 6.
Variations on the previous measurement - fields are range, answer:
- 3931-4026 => 6.77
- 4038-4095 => 6.72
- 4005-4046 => 7.1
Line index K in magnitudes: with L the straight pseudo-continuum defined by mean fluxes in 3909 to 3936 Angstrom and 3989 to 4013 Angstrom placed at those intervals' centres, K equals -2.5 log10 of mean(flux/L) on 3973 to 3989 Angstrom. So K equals 0.35 mag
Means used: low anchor 6.72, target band 5.95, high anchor 8.71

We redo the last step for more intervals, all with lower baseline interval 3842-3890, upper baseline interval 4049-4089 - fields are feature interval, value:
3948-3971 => 0.200 mag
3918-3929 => -0.113 mag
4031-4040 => -0.027 mag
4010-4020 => -0.136 mag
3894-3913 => -0.070 mag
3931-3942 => -0.125 mag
